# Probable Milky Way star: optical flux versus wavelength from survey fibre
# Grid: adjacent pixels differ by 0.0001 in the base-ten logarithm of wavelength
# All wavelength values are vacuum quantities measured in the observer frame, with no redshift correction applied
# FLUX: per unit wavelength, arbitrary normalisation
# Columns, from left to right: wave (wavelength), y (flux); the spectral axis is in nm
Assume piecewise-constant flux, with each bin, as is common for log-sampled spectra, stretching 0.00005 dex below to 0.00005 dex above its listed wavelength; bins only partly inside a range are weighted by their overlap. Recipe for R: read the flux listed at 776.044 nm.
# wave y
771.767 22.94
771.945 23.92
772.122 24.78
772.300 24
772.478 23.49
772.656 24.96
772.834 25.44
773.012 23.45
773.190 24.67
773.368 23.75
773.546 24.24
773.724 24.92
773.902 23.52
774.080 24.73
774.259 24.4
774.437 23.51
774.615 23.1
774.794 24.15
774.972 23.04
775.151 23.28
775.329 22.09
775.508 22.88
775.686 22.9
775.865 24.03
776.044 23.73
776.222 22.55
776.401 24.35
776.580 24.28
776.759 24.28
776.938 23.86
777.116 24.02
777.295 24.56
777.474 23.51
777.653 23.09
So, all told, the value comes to 23.73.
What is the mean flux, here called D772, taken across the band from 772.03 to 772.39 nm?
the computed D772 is 24.4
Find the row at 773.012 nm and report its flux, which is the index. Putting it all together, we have 23.45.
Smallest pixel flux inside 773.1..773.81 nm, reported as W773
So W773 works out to 23.75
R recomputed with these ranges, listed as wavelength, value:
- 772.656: 24.96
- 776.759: 24.28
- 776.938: 23.86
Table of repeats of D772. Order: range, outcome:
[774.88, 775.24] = 23.2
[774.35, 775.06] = 23.5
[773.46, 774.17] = 24.3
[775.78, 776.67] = 23.8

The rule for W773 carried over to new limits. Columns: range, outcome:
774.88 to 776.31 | 22.09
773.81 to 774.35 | 23.52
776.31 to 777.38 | 23.86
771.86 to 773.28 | 23.45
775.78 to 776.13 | 23.73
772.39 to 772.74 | 23.49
